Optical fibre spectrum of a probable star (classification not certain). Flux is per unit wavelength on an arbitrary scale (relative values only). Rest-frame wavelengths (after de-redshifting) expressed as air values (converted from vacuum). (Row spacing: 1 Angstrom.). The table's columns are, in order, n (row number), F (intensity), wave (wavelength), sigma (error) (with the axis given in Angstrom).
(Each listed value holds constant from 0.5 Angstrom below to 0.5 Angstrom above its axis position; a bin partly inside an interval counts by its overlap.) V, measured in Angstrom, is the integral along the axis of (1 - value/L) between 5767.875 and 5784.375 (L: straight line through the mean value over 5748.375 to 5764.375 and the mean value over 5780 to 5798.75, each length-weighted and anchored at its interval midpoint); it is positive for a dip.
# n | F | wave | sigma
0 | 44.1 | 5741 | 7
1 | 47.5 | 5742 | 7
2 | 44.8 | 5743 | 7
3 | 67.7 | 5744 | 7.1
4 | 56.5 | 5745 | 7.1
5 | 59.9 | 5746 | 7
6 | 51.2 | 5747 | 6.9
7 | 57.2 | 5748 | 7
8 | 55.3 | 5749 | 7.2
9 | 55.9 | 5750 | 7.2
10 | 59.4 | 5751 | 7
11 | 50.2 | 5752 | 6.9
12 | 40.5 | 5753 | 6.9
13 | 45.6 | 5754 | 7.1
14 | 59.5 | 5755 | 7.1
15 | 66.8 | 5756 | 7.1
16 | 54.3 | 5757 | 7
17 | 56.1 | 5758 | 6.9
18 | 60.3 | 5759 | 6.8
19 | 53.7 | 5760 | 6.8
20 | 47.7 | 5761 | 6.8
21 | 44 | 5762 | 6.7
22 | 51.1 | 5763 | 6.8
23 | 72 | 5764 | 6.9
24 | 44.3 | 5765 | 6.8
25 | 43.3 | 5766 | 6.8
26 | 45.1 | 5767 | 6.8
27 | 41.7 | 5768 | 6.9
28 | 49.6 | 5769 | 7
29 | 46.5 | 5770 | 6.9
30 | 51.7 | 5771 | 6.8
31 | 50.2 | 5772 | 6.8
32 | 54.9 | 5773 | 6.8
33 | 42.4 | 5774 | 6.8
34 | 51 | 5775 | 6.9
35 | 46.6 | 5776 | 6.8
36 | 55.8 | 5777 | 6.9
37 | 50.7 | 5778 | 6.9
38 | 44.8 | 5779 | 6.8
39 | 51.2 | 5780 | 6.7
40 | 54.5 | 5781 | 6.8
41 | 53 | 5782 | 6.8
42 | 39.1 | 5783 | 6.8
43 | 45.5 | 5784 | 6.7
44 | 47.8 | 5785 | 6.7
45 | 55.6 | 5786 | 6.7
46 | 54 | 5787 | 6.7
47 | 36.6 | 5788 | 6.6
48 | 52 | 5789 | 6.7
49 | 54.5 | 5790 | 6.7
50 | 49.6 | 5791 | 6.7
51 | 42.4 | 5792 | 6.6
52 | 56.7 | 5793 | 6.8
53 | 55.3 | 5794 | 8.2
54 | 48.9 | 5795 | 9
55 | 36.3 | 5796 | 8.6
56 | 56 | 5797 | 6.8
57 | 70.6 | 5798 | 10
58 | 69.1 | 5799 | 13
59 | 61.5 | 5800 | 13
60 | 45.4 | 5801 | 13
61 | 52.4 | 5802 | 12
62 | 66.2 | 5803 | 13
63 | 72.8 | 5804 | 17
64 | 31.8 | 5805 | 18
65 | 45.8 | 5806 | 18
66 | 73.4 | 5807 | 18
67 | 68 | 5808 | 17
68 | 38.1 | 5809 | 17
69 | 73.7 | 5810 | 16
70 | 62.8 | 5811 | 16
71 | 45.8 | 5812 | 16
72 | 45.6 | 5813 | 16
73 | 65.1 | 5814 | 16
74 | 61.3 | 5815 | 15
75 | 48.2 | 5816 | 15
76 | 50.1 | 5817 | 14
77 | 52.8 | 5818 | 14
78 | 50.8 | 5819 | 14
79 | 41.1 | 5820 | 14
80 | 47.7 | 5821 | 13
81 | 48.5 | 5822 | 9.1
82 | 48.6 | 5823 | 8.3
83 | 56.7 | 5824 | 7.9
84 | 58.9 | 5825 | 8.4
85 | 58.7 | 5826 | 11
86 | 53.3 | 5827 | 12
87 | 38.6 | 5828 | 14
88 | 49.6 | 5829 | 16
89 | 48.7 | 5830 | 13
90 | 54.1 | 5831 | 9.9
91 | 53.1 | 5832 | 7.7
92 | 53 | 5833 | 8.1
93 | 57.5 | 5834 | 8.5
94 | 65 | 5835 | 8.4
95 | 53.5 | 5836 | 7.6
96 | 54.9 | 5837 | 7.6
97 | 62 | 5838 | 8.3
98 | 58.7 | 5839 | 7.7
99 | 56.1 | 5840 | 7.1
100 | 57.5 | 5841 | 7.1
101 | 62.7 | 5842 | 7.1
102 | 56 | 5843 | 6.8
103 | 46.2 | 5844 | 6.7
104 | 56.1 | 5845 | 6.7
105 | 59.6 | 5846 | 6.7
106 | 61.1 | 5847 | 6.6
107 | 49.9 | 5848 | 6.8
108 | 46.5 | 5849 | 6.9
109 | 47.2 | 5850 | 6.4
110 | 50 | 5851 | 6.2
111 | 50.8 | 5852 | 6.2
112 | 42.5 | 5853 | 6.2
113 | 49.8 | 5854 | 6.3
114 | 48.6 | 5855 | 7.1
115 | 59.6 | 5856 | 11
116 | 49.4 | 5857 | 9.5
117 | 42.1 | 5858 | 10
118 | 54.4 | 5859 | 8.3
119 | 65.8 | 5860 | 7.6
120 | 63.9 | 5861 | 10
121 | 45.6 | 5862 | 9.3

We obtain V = 1.03 Angstrom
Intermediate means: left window 54.4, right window 50.7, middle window 49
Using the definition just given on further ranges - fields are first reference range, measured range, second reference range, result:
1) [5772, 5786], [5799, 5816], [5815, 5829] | -2.29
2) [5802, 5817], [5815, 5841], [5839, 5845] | 1.48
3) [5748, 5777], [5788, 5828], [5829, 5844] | 0.34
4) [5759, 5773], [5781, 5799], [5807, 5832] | 0.18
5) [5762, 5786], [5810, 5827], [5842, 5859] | -0.94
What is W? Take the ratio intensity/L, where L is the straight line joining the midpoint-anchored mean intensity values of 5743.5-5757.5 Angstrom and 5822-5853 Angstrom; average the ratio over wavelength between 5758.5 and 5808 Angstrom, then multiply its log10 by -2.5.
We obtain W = 0.067 mag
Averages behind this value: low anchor 55.7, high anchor 53.9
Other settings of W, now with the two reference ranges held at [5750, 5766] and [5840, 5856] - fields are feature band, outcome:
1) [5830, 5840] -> -0.073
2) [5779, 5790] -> 0.090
